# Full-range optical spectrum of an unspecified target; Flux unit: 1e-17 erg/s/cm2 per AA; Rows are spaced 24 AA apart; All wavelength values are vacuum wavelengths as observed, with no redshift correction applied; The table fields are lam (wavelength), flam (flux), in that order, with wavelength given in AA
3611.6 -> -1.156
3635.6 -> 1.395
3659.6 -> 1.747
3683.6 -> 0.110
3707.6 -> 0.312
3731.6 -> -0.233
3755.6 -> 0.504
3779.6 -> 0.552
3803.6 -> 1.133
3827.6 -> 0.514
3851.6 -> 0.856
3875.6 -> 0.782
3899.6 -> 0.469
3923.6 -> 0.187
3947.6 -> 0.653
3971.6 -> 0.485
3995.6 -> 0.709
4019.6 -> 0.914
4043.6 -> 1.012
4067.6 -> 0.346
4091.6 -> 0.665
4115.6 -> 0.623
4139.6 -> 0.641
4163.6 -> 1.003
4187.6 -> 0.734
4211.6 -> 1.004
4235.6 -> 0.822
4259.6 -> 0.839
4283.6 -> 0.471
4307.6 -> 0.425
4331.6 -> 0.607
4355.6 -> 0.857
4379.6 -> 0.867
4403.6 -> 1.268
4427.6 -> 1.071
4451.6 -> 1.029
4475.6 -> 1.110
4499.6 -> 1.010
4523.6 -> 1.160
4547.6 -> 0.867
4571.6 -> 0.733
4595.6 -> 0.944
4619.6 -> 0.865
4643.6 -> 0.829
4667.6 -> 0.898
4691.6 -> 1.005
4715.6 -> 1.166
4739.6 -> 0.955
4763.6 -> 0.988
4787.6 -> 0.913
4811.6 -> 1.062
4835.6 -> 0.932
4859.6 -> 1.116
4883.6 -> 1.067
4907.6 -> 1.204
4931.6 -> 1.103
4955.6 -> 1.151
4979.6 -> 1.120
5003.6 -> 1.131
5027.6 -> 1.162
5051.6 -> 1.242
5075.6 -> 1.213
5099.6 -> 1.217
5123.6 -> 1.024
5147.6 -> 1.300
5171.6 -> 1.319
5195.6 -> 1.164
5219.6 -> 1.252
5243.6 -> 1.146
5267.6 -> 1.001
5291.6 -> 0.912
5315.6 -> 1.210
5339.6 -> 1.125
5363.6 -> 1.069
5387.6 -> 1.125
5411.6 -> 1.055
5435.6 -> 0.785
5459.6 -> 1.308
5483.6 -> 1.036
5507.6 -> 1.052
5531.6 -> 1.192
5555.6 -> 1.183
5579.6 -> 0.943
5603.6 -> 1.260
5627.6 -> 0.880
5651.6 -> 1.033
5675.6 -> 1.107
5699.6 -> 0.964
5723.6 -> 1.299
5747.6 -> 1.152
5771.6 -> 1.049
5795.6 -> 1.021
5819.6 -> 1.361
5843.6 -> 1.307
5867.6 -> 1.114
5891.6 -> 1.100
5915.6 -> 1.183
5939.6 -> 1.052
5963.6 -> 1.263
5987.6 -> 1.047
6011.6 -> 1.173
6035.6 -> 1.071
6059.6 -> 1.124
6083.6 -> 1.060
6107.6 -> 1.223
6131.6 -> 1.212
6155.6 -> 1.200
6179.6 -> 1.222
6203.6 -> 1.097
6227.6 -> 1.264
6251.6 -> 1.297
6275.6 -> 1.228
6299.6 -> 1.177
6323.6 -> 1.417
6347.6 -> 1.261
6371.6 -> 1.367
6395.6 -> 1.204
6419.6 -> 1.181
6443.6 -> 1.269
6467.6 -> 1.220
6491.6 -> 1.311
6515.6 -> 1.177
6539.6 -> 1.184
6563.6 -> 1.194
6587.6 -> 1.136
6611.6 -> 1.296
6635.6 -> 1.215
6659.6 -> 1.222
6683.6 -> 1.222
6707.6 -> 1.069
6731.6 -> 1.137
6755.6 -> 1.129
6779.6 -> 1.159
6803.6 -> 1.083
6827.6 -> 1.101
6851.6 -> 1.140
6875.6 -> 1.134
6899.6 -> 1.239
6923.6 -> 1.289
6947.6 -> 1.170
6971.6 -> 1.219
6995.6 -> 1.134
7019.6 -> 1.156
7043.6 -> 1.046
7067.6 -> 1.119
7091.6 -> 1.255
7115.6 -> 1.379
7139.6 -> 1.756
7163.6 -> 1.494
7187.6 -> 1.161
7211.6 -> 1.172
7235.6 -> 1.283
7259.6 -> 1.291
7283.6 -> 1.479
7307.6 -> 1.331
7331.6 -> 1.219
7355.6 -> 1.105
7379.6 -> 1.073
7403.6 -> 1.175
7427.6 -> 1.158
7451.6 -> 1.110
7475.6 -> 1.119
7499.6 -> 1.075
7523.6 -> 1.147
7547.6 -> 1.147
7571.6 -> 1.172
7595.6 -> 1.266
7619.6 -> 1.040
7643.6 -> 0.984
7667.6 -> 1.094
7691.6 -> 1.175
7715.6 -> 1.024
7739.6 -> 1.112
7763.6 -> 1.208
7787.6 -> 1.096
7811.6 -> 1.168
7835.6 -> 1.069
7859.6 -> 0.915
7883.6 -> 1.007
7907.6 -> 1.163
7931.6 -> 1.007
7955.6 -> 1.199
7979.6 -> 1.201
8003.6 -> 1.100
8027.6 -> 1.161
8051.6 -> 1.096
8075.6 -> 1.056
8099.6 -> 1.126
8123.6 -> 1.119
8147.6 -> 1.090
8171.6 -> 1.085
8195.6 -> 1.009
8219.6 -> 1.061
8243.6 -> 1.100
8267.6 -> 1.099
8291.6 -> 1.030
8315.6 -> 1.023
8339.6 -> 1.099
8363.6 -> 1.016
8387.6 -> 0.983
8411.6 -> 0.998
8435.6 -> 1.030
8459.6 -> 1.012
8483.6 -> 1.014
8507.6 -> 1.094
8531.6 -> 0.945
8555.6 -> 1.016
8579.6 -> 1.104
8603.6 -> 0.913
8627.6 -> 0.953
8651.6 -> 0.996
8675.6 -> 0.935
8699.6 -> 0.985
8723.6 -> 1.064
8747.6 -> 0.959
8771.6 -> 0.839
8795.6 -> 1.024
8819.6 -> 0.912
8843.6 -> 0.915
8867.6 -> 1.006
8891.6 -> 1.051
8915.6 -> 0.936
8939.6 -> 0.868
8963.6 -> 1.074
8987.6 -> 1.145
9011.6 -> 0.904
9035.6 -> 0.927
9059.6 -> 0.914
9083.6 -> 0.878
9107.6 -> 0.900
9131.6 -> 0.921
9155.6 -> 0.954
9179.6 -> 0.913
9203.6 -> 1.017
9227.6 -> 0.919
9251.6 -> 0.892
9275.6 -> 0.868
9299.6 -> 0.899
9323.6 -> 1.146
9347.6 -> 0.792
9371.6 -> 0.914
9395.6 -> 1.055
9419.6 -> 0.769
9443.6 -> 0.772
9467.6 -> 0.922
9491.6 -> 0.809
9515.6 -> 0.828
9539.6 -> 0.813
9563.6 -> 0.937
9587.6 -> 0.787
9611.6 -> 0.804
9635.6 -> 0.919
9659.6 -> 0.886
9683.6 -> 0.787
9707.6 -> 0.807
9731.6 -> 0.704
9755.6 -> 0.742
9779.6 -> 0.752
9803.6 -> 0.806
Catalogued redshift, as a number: 0.088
